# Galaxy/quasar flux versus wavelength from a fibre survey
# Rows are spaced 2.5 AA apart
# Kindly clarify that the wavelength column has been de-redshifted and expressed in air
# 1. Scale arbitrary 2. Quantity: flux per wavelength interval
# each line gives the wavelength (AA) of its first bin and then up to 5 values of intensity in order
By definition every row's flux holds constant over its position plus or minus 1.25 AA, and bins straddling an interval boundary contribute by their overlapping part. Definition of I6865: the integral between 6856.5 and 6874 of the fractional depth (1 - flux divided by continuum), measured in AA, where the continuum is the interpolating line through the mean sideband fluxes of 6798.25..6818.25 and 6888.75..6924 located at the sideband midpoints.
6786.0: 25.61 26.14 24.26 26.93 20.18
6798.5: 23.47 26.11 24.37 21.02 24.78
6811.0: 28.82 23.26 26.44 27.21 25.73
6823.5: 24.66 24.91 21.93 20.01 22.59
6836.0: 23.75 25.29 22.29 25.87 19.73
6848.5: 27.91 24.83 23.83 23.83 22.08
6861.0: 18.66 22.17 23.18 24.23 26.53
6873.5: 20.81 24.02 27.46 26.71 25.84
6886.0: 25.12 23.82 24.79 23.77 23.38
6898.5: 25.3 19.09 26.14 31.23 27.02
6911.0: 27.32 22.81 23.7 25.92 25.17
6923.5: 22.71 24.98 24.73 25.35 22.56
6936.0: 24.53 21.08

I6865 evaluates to 1.6 AA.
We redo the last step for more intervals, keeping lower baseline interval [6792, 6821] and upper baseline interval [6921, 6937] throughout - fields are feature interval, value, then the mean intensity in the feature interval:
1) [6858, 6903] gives 1.2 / 23.8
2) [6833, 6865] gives 1.7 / 23.3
